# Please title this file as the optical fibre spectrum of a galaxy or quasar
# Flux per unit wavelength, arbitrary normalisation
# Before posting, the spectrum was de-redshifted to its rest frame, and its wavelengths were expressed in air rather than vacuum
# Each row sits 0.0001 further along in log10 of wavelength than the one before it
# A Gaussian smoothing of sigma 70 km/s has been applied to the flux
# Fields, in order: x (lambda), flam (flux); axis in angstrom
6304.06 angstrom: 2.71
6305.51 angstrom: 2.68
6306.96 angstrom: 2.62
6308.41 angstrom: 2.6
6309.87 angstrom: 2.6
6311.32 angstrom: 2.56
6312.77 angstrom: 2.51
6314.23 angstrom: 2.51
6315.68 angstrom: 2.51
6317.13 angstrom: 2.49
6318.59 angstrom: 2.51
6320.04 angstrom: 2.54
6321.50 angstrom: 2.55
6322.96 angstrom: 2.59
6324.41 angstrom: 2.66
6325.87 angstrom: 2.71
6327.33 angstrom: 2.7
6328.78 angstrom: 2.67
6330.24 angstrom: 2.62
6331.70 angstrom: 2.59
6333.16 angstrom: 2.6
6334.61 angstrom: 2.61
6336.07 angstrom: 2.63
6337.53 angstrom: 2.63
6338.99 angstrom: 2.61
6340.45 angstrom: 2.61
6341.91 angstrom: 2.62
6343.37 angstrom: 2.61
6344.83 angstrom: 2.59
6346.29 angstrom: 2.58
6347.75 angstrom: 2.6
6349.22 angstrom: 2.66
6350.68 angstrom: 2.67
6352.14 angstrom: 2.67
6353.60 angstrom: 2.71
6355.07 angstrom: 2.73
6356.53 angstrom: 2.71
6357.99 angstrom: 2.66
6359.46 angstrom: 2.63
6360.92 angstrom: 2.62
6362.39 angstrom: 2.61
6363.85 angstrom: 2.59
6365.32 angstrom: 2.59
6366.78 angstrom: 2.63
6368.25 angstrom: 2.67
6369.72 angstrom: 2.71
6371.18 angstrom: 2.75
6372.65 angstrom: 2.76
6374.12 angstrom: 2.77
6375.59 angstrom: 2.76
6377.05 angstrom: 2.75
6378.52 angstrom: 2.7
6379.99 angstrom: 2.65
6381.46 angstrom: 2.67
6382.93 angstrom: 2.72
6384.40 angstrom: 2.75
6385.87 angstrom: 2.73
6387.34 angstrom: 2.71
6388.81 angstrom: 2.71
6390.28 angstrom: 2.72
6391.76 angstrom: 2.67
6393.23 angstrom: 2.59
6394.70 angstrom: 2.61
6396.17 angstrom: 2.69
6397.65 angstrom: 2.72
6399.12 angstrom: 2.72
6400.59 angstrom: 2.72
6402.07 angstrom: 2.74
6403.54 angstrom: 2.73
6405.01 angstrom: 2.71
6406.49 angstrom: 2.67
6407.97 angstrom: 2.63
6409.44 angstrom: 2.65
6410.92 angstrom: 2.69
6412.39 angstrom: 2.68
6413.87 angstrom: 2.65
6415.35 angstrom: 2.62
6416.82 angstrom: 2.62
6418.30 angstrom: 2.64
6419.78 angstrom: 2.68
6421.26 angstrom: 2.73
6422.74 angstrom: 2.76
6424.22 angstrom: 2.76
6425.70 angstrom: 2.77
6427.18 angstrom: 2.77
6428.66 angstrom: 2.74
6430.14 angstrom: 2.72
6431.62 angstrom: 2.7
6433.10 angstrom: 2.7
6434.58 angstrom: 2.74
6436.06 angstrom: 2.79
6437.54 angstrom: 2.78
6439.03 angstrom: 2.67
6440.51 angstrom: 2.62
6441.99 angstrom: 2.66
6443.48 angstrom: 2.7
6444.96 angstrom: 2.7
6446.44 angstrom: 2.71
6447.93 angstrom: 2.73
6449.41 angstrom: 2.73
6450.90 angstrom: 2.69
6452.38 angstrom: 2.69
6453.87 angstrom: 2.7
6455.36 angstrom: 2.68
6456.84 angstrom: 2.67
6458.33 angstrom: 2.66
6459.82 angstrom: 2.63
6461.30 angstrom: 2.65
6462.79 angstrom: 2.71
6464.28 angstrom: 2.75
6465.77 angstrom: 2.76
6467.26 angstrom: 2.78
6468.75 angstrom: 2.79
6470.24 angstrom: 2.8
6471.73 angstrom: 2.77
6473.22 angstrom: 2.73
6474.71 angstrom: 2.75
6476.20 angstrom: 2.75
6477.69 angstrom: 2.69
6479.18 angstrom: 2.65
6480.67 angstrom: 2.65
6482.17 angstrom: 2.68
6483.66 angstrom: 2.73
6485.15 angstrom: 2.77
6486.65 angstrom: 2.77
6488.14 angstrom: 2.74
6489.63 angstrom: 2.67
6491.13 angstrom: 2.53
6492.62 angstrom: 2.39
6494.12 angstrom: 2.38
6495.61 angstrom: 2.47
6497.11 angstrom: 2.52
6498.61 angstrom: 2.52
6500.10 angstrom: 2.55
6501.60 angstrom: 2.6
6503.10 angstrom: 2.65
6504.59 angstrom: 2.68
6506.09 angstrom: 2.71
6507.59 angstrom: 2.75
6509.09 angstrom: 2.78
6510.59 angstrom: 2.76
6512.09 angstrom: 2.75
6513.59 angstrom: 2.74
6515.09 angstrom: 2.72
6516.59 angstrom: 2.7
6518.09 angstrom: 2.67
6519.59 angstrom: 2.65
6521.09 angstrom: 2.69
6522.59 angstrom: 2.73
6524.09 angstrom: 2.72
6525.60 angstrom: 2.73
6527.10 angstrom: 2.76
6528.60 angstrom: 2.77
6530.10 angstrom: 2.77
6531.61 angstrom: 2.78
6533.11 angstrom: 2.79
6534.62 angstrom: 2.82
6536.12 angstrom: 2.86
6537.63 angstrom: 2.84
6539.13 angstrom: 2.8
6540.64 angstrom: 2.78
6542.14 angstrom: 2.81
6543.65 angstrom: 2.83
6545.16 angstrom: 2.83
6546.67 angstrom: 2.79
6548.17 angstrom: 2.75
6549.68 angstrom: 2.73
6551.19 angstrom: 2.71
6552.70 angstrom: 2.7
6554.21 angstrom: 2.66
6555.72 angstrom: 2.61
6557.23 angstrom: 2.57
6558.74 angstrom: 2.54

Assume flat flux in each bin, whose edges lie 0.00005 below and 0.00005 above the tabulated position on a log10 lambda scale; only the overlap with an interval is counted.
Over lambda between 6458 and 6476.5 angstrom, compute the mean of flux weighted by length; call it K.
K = 2.73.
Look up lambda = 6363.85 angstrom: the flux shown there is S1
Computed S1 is 2.59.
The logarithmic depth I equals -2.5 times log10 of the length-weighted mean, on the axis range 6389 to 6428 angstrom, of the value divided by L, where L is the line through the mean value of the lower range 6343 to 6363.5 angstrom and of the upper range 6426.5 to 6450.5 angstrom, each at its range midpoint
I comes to 0.00 mag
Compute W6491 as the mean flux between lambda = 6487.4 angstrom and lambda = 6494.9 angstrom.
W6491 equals 2.54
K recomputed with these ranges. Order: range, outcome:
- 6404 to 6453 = 2.7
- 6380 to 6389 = 2.71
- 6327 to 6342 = 2.63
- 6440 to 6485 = 2.71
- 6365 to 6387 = 2.71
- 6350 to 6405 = 2.69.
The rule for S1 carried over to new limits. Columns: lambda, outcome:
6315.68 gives 2.51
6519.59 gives 2.65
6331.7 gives 2.59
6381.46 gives 2.67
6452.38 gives 2.69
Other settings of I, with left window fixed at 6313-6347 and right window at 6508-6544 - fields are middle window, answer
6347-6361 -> -0.021 mag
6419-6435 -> -0.022 mag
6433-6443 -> -0.009 mag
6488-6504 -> 0.079 mag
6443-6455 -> -0.004 mag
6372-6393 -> -0.031 mag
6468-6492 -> 0.002 mag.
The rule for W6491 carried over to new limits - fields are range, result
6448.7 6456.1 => 2.7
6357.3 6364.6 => 2.62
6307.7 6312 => 2.58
